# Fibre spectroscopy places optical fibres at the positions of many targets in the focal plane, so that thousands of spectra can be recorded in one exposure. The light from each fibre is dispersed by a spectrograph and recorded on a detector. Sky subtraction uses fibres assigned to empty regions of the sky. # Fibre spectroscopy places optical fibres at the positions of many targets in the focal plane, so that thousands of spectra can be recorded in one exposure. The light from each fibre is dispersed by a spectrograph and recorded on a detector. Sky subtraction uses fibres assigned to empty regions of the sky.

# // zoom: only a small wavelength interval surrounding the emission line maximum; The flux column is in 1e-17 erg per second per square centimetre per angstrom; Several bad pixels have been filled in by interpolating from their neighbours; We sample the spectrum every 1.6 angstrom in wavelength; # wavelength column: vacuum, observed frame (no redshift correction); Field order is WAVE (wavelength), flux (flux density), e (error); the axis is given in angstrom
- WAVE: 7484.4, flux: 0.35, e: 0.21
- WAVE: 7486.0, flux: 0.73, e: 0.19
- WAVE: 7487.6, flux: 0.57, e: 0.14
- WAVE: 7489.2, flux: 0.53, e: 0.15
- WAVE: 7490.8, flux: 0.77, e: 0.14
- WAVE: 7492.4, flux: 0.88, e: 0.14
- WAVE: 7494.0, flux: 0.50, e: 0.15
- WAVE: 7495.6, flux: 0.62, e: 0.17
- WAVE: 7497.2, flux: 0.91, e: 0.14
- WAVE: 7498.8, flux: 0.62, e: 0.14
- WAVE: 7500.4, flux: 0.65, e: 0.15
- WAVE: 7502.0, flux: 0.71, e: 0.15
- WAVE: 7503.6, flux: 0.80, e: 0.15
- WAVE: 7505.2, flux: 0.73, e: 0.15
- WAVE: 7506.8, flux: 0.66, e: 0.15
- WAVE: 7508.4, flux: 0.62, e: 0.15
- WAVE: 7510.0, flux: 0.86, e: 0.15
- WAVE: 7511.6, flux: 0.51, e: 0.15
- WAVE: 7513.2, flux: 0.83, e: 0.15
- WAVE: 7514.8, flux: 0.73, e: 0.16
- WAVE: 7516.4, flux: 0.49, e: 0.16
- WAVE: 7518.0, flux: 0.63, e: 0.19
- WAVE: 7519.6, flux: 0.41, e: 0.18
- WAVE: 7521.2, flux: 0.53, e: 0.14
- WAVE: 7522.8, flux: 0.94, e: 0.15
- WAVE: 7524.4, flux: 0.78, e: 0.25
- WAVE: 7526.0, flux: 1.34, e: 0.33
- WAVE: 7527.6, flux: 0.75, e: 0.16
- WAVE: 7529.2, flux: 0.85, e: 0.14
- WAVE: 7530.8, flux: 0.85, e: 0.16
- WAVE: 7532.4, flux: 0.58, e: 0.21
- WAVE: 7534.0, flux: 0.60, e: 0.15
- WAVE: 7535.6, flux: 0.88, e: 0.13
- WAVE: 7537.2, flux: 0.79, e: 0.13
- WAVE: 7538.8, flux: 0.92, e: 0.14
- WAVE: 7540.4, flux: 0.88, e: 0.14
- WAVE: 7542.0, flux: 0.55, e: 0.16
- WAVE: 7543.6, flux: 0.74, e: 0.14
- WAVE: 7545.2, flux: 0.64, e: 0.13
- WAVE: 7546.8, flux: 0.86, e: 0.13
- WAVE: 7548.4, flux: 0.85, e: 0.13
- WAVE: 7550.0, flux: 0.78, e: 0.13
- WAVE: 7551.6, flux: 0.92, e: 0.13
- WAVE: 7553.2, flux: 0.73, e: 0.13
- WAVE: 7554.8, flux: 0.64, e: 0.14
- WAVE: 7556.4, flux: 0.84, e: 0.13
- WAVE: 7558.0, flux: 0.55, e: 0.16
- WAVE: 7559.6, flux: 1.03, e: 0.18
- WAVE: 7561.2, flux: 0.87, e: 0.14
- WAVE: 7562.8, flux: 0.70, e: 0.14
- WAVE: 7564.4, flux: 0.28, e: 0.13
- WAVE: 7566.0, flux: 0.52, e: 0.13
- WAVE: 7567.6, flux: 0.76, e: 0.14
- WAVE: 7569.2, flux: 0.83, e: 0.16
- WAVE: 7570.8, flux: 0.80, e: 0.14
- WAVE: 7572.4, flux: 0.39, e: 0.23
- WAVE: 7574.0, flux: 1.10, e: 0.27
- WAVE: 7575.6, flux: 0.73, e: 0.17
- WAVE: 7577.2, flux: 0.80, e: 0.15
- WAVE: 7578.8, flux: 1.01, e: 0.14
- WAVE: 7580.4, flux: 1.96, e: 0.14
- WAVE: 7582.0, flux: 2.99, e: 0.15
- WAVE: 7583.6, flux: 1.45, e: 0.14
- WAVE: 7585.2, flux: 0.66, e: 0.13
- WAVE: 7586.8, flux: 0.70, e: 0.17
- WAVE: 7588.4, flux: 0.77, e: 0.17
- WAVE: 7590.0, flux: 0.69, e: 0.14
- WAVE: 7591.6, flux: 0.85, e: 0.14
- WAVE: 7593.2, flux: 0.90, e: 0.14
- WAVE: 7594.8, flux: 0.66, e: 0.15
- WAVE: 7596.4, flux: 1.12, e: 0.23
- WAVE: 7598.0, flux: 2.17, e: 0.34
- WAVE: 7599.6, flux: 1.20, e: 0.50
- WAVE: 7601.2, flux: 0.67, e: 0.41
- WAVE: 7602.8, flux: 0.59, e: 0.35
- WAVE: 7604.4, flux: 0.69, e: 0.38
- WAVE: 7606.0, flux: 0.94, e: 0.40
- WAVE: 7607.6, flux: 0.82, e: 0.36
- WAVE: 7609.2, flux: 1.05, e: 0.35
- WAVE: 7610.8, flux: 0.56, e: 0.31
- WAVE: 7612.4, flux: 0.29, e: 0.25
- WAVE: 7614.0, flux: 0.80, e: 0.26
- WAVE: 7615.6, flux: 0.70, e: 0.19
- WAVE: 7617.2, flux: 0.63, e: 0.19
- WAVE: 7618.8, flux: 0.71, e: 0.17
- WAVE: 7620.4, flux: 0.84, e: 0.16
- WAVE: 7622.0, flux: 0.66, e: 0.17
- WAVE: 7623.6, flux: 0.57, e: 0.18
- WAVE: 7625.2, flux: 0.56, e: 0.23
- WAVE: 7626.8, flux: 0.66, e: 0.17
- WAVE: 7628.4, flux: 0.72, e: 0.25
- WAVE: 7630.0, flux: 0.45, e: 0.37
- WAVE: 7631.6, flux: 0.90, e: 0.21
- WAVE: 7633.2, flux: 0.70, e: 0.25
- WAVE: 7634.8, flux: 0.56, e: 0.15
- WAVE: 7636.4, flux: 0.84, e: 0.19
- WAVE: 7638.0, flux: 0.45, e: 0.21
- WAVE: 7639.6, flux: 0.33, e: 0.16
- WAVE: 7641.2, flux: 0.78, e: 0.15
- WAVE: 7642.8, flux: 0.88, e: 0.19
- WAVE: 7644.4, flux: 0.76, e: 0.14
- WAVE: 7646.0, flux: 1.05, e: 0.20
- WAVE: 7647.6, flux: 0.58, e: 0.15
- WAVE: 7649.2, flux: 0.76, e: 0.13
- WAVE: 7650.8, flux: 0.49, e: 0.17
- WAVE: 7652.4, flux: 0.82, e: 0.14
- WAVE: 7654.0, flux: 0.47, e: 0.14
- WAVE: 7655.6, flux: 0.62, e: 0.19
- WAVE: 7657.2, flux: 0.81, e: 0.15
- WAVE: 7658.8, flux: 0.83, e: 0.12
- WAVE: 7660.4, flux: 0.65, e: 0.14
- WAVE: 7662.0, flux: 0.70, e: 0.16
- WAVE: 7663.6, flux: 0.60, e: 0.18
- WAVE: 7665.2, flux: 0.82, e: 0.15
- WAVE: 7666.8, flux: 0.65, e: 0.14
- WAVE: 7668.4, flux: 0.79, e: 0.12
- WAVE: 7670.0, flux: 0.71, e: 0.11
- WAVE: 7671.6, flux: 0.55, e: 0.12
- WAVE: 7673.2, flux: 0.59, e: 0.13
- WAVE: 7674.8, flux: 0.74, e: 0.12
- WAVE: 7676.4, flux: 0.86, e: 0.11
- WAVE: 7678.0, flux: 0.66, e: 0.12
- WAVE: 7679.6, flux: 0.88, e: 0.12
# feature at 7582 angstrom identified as [S II] 6716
